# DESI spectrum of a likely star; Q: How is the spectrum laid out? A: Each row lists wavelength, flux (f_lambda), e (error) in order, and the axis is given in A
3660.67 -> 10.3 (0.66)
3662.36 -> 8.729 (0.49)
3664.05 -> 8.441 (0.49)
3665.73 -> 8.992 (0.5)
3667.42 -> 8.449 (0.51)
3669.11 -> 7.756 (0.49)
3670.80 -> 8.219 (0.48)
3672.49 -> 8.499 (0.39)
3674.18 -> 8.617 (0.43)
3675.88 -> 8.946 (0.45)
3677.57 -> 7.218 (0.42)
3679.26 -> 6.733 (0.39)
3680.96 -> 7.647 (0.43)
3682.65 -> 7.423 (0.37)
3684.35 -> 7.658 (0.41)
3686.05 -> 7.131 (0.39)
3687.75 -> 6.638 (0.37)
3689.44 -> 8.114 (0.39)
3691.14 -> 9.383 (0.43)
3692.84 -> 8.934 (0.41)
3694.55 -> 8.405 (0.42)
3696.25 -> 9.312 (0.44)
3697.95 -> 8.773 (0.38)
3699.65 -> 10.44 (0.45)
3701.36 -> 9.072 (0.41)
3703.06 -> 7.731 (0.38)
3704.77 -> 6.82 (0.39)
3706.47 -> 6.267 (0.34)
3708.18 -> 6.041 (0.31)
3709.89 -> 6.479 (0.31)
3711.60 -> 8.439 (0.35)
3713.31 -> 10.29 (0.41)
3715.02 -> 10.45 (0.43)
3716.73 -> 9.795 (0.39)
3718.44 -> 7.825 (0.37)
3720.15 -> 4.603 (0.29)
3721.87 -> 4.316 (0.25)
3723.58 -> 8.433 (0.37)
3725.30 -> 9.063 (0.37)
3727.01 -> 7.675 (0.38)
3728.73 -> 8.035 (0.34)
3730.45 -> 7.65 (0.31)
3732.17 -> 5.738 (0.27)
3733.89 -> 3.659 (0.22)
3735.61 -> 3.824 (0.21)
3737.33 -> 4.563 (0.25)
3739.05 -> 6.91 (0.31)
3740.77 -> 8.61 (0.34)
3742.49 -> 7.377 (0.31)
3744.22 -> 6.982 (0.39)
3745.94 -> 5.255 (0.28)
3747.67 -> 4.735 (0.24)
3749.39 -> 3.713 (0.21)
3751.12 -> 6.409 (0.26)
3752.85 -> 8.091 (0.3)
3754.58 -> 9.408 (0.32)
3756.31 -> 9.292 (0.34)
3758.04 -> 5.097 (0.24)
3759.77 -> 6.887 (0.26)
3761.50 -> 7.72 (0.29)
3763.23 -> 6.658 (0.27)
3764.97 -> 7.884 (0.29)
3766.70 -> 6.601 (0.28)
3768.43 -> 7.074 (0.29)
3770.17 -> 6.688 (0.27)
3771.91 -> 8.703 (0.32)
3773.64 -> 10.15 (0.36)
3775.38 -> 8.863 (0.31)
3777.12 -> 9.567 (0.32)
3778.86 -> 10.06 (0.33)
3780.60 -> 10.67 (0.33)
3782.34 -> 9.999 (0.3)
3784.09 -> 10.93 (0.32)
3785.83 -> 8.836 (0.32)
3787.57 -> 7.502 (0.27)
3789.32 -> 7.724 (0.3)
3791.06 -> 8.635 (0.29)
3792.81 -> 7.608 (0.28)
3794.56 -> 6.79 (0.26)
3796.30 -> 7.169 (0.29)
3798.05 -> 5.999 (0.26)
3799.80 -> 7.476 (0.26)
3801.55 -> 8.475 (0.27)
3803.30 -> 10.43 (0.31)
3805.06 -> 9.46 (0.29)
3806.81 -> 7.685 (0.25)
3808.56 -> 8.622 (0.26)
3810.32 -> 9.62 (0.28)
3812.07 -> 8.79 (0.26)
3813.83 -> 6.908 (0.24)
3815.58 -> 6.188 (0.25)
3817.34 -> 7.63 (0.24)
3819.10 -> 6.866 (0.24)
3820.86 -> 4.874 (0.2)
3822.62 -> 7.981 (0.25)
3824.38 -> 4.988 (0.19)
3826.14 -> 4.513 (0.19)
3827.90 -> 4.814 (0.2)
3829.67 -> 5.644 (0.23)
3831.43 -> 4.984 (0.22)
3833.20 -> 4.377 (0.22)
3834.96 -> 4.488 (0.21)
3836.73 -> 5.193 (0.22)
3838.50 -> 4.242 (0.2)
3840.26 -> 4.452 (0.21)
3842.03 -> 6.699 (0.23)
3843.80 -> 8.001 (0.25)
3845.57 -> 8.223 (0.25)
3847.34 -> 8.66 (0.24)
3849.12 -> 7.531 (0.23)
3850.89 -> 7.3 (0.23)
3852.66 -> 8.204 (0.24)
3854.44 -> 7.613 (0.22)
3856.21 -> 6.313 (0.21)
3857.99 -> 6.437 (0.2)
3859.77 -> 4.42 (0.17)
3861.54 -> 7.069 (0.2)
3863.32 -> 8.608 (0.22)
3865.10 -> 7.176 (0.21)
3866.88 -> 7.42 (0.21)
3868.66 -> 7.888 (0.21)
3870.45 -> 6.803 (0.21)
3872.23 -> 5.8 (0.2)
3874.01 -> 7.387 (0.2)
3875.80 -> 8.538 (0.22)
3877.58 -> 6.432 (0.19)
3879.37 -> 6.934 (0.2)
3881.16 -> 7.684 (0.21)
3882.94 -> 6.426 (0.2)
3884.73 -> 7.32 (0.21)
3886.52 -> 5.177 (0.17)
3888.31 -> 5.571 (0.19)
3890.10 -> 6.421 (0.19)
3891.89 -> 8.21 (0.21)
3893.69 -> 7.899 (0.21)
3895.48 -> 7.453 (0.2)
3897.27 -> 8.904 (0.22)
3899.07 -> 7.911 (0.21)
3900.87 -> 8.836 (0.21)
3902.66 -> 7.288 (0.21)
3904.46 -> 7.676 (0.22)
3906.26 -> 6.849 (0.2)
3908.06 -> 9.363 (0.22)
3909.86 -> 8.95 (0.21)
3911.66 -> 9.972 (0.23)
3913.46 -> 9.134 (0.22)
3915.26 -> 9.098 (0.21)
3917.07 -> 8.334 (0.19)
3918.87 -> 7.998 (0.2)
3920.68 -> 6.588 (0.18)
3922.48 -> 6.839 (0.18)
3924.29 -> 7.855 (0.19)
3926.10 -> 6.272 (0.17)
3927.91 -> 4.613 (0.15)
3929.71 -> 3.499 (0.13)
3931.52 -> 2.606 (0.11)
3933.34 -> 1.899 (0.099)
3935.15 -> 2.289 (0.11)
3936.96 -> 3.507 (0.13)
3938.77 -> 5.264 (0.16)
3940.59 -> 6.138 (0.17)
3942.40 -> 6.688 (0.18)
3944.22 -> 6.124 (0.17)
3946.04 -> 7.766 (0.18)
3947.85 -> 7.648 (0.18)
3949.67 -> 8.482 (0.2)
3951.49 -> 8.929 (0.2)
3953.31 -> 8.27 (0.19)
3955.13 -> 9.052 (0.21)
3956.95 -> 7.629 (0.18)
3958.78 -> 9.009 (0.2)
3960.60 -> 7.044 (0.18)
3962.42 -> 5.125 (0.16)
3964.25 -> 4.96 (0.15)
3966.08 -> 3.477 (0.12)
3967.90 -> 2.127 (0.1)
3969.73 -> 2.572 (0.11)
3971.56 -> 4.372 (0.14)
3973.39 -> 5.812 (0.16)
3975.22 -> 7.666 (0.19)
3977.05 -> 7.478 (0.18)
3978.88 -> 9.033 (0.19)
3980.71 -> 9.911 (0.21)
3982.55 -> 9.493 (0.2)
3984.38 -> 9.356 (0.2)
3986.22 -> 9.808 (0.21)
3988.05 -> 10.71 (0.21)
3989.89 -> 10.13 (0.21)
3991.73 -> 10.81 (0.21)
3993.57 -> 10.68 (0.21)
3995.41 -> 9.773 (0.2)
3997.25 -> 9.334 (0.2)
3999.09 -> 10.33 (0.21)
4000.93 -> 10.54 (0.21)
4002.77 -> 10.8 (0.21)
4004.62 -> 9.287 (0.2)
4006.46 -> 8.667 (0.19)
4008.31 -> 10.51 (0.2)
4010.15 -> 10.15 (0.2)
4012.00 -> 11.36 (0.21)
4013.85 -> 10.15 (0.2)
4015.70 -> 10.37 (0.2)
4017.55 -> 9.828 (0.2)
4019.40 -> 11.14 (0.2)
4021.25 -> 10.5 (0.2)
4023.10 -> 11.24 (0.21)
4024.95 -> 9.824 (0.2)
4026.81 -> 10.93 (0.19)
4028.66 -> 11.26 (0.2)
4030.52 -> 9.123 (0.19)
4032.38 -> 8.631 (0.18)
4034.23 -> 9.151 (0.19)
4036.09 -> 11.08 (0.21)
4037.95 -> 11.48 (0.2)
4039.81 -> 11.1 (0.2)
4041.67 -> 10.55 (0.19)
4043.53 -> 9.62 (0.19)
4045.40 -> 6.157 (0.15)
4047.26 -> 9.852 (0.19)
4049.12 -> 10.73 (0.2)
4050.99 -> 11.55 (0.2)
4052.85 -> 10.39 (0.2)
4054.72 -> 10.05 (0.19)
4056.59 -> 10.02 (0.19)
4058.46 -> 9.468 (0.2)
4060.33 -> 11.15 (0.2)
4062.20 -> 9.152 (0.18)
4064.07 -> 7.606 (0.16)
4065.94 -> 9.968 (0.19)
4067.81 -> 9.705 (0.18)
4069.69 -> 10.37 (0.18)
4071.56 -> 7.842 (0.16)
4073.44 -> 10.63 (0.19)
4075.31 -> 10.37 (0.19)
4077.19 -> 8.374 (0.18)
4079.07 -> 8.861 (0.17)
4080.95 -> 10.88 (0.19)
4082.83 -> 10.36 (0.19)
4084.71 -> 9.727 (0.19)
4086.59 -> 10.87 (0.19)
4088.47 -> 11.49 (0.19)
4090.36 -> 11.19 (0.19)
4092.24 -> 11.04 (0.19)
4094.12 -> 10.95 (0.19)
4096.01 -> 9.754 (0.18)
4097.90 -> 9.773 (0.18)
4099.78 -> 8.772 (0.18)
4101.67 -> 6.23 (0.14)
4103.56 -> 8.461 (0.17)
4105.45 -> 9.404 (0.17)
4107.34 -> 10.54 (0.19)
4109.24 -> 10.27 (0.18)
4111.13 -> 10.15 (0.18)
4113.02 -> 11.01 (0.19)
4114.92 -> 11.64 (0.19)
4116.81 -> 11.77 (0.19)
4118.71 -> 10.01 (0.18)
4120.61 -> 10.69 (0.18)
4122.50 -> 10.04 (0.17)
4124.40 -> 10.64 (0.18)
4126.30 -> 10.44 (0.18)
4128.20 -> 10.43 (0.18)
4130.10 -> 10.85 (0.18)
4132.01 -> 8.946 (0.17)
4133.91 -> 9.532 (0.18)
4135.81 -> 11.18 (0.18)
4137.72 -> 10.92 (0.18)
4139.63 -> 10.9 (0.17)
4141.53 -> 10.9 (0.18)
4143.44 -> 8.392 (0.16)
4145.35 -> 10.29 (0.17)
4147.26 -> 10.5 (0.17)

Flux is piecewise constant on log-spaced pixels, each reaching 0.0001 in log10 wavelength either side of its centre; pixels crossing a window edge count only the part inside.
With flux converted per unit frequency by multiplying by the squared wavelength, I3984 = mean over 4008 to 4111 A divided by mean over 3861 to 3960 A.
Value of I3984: 1.5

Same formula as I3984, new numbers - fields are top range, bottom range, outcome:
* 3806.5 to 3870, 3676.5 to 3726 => 0.91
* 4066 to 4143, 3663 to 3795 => 1.59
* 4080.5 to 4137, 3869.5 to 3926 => 1.50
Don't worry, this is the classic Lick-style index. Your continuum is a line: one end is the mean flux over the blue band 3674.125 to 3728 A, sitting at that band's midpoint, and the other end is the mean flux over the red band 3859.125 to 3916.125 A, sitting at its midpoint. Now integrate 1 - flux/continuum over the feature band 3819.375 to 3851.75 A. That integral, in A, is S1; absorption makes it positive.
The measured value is 7.1 A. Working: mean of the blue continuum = 7.95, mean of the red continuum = 7.54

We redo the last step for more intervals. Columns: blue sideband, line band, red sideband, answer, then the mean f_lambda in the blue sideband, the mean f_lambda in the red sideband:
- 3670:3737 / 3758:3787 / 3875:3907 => -3.6 A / 7.67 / 7.31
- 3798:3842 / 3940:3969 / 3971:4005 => 6.5 A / 6.6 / 9.28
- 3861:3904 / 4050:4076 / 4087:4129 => -0.6 A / 7.3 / 10.2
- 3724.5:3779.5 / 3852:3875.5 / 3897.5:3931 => 1.3 A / 7.14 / 7.58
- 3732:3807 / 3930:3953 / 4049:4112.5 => 8.4 A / 7.56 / 9.88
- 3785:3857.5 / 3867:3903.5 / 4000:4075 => 3.1 A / 7.01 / 10.1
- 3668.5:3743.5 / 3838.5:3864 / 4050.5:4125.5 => 4.6 A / 7.62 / 10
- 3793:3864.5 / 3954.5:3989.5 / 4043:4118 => 6.1 A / 6.85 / 9.91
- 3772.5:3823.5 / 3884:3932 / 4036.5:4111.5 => 8.7 A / 8.33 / 9.88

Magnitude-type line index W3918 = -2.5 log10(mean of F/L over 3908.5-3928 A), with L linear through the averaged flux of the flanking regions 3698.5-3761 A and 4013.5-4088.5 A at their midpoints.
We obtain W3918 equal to 0.11 mag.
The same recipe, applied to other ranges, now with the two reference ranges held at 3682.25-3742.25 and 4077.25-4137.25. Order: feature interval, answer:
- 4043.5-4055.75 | 0.00 mag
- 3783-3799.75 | 0.02 mag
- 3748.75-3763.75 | 0.11 mag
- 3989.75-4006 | -0.08 mag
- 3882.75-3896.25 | 0.27 mag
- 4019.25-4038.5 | -0.08 mag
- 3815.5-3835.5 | 0.43 mag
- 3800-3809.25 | -0.09 mag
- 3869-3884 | 0.22 mag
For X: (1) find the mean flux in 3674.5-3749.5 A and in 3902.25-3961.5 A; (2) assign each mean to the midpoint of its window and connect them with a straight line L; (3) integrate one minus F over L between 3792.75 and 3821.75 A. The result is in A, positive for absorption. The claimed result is -2.01 A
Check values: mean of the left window 7.38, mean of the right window 6.93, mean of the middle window 7.68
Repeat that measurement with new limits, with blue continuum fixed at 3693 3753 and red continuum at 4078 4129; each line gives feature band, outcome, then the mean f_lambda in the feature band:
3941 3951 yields 1.80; 7.35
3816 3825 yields 1.66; 6.49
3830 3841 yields 4.64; 4.68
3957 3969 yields 4.84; 5.41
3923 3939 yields 8.35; 4.22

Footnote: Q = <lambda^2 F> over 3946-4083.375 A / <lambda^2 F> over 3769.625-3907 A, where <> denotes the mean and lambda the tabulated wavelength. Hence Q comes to 1.37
